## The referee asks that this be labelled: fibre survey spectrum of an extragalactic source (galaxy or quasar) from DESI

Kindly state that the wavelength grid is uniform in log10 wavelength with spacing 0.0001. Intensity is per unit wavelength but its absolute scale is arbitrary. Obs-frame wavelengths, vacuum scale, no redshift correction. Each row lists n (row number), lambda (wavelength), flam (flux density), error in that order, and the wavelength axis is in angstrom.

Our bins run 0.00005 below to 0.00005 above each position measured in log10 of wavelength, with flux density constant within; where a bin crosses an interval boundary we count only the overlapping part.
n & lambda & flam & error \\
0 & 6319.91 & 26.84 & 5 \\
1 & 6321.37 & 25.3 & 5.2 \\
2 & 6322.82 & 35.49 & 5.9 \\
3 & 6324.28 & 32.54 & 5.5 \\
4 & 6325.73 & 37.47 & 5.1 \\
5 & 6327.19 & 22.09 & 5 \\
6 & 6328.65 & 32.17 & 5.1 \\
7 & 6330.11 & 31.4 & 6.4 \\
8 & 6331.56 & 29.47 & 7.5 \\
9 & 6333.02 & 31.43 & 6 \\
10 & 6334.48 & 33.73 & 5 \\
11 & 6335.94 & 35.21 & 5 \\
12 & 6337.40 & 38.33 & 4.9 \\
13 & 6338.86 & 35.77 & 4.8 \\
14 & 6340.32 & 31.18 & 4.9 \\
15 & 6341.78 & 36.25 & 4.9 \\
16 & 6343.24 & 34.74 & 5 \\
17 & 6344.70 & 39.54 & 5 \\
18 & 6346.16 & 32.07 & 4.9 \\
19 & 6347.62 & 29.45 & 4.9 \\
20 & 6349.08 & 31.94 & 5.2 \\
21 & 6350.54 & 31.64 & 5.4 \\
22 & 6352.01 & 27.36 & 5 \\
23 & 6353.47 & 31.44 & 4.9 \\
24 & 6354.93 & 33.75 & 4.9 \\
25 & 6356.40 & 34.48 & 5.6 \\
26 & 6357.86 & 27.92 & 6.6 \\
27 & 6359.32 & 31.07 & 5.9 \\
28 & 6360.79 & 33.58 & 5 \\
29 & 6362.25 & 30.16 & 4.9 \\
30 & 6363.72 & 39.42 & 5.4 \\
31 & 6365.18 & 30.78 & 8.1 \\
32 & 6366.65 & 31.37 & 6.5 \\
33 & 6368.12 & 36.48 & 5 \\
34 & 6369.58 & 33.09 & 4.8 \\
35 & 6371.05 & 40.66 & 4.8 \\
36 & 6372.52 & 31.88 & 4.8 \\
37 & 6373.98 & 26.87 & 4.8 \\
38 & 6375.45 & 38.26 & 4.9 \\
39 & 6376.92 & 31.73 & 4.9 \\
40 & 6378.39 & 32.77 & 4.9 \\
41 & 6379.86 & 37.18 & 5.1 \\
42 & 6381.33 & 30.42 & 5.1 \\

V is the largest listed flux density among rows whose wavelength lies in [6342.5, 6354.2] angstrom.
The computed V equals 39.54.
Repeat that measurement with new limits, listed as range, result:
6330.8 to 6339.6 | 38.33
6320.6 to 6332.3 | 37.47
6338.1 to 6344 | 36.25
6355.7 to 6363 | 34.48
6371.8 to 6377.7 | 38.26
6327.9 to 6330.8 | 32.17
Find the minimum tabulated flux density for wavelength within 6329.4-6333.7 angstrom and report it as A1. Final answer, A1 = 29.47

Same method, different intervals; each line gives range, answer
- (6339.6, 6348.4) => 29.45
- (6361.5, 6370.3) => 30.16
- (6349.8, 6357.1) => 27.36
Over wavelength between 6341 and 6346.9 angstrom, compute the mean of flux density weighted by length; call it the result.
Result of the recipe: 35.6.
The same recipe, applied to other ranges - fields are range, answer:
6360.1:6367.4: 33.1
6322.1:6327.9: 31.9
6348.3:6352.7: 30.3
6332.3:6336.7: 33.5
